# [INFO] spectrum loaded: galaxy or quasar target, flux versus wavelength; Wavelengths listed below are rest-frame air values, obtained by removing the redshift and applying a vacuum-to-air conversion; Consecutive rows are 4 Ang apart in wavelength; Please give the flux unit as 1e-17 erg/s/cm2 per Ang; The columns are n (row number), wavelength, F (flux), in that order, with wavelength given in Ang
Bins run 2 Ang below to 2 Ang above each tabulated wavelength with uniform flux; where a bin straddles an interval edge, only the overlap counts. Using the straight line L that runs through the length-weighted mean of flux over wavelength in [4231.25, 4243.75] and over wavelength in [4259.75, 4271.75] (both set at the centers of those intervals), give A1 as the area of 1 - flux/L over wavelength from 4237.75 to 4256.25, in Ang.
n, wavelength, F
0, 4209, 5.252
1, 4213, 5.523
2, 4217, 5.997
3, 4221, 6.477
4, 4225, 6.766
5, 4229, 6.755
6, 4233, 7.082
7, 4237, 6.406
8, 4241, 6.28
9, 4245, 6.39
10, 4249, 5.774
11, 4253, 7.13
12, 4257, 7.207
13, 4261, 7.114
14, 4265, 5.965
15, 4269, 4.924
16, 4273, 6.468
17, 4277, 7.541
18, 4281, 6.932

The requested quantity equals -0.3 Ang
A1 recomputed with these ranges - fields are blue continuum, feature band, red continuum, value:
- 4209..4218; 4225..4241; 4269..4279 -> -2.1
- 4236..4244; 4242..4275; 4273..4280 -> 1.8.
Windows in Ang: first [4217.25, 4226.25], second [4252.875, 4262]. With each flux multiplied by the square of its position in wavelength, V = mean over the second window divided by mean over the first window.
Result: 1.1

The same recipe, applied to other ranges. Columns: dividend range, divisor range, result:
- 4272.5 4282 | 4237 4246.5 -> 1.13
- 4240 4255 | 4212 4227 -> 1.04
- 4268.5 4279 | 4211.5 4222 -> 1.12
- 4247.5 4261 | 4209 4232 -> 1.11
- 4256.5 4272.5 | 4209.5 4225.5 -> 1.05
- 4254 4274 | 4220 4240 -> 0.97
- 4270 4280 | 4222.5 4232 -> 1.02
